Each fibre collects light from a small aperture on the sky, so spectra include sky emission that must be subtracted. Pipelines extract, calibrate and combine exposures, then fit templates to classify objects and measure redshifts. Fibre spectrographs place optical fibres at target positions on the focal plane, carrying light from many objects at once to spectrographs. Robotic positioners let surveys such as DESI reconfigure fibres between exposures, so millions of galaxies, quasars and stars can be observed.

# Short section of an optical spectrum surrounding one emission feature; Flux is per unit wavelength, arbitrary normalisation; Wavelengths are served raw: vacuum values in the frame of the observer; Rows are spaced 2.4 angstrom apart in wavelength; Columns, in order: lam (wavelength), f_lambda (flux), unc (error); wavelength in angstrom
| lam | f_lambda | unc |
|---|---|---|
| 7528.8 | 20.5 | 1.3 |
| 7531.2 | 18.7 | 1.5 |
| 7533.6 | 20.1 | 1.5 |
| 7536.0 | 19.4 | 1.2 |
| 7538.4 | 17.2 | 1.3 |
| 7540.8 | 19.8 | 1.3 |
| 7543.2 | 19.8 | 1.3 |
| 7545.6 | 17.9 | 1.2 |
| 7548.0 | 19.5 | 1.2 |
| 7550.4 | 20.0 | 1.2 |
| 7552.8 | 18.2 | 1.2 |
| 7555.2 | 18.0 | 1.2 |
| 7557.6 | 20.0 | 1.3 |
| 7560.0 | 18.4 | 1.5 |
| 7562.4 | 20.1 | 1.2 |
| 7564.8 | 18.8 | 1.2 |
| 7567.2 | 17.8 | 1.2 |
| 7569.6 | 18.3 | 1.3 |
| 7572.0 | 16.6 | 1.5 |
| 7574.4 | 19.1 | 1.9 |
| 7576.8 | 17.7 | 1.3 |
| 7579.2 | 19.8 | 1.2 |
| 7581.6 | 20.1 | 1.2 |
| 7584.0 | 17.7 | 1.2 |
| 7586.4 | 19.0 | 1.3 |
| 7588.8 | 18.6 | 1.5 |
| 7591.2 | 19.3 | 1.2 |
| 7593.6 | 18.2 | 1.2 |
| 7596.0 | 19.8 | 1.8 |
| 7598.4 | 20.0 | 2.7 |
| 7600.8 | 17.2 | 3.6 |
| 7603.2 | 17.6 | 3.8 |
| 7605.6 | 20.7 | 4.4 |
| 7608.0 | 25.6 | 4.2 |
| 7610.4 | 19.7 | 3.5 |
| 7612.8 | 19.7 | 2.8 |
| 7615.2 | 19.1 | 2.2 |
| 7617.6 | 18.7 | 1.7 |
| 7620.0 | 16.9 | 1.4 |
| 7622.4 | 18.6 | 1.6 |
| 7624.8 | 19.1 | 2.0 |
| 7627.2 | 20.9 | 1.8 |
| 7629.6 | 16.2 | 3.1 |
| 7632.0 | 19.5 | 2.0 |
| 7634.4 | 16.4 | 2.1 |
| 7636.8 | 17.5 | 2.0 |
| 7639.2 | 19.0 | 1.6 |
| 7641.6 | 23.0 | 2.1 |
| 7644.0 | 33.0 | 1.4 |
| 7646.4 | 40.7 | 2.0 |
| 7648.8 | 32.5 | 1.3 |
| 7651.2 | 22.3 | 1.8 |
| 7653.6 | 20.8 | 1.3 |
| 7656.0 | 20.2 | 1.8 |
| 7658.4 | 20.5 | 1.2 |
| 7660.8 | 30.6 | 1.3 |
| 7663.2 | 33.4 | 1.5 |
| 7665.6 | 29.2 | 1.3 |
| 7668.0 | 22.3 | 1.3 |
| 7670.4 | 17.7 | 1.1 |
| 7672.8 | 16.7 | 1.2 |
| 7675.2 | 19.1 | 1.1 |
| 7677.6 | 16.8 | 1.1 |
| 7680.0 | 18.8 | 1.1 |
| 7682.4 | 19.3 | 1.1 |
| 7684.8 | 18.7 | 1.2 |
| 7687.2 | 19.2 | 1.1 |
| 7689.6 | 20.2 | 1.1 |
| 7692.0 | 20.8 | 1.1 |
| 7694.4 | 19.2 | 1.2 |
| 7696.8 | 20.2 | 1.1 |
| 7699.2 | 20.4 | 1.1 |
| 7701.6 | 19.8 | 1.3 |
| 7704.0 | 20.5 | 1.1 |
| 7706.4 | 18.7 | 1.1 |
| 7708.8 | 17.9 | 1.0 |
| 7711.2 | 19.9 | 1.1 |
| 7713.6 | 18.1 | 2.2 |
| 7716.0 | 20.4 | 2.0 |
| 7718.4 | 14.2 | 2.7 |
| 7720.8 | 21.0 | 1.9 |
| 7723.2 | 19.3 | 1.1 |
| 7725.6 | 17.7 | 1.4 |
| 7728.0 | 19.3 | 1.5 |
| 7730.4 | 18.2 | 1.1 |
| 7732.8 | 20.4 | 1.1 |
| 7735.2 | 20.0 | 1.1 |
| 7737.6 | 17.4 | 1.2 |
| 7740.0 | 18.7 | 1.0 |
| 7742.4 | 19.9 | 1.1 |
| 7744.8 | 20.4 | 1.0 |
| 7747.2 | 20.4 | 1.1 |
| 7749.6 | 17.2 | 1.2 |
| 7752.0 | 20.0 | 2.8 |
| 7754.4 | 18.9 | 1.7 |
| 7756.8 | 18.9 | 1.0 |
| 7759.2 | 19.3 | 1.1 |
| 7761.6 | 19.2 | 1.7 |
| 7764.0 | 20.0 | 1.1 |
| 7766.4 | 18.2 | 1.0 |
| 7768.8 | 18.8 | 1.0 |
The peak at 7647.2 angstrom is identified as [S II] 6716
